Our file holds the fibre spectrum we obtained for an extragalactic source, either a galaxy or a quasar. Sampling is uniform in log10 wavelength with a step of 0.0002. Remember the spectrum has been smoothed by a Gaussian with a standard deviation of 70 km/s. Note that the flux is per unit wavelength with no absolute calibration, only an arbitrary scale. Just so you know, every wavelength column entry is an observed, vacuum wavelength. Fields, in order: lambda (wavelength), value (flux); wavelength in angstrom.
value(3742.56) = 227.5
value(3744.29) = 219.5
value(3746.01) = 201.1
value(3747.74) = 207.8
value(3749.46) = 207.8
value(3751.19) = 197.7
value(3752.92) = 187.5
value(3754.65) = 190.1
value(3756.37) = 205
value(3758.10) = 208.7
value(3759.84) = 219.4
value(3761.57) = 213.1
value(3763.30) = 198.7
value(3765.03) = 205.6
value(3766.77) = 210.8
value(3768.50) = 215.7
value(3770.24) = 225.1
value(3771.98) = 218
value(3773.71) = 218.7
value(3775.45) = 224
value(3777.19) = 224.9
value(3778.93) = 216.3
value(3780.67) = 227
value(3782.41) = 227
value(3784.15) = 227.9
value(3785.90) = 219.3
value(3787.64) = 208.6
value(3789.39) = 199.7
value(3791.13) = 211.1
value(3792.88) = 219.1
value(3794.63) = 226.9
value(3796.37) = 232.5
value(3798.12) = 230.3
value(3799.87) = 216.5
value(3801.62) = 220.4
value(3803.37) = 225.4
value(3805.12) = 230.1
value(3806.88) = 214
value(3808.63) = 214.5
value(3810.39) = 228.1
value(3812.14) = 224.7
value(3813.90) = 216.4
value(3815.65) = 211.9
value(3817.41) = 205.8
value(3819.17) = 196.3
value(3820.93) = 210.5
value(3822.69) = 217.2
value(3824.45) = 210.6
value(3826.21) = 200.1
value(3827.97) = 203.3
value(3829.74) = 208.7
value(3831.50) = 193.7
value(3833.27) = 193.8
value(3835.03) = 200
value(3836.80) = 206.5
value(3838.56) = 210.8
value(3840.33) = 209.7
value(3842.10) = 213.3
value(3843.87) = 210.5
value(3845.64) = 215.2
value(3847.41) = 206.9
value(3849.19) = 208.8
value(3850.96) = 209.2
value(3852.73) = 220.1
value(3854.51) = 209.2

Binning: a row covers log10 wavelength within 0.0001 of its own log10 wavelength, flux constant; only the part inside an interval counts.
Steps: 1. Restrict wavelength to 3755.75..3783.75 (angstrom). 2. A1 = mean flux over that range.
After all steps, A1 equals 216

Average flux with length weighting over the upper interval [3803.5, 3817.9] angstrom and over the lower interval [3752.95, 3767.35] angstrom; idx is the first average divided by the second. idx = 1.07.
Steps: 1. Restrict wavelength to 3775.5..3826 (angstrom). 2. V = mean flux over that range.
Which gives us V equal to 218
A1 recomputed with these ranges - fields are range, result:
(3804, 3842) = 210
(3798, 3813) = 222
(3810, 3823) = 213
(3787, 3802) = 218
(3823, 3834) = 203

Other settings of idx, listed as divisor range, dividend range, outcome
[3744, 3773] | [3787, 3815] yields 1.06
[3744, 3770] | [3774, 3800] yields 1.07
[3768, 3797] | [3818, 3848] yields 0.94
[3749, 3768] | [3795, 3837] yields 1.04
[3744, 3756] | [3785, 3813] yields 1.09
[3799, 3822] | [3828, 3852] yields 0.95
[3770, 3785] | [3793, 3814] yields 1.00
